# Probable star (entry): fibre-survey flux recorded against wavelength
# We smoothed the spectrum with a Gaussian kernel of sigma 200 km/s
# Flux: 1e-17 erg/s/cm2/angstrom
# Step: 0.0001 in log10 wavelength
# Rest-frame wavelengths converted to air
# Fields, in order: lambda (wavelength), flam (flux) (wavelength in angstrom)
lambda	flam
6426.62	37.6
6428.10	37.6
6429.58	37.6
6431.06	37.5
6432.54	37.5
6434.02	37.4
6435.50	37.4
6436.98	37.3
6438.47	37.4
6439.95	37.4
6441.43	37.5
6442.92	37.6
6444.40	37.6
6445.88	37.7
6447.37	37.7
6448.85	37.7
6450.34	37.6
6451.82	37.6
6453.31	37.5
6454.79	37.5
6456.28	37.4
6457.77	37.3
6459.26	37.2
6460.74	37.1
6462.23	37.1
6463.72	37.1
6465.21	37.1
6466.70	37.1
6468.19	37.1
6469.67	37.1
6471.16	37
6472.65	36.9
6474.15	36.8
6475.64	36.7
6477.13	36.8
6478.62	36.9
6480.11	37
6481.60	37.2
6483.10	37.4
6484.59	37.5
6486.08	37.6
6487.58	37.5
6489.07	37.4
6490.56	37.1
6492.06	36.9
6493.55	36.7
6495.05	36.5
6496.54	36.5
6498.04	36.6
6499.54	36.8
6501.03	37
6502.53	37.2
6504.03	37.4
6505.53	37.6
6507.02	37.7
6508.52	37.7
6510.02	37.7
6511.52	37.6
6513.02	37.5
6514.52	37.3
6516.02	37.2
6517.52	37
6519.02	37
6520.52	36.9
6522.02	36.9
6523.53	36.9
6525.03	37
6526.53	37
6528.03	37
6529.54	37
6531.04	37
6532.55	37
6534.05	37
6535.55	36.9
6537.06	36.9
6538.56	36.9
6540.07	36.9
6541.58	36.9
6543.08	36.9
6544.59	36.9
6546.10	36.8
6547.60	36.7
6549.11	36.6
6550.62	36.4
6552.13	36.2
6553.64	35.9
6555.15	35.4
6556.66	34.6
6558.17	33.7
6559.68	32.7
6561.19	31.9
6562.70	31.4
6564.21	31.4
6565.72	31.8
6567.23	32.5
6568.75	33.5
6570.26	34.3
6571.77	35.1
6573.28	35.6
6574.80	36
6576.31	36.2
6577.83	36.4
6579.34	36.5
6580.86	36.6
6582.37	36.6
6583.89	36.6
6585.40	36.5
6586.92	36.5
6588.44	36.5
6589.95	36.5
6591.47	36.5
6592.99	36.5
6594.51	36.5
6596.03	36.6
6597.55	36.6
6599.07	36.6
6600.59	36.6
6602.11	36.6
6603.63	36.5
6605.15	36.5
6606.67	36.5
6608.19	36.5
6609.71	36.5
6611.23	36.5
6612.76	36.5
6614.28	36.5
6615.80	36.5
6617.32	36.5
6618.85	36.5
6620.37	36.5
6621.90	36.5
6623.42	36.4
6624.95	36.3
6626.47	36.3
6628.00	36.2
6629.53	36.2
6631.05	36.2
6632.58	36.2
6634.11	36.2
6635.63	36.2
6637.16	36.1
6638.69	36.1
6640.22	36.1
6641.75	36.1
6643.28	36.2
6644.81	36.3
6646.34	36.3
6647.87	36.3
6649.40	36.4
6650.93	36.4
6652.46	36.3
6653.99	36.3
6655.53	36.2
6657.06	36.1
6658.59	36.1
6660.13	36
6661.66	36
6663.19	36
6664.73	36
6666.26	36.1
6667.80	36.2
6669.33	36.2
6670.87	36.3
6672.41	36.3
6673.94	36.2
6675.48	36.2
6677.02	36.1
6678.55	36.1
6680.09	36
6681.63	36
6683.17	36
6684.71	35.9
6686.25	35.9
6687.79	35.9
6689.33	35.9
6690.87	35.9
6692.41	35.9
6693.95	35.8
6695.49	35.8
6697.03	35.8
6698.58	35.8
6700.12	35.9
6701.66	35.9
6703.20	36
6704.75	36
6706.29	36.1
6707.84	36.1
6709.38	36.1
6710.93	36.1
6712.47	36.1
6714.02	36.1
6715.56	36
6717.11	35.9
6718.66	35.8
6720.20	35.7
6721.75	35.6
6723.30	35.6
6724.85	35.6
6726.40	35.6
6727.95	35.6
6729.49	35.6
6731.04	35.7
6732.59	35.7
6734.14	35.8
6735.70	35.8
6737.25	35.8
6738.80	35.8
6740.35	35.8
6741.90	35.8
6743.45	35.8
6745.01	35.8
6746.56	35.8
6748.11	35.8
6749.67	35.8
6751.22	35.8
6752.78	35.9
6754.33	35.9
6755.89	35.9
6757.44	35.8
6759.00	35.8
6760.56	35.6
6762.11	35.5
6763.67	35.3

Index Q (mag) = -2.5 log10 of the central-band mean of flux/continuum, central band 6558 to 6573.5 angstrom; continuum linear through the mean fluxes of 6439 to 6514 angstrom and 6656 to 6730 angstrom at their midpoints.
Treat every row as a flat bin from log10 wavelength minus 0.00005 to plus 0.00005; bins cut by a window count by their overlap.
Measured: 0.12 mag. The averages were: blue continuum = 37.2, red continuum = 36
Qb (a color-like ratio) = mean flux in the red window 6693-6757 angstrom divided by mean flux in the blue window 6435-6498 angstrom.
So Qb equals 0.96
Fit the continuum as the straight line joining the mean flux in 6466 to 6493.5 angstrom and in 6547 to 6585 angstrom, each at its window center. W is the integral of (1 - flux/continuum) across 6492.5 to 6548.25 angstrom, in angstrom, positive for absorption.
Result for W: -1.6 angstrom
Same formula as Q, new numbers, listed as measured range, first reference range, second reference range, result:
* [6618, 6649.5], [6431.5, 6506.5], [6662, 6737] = 0.00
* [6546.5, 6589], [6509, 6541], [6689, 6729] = 0.05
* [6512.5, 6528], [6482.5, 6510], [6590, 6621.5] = 0.00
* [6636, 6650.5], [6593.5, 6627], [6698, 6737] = 0.00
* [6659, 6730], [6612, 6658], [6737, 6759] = 0.00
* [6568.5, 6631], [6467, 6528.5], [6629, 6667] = 0.01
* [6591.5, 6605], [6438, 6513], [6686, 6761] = 0.00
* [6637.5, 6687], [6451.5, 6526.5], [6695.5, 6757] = 0.00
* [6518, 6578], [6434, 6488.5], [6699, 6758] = 0.04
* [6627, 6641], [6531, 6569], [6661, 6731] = -0.02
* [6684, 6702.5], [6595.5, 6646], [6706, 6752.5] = 0.00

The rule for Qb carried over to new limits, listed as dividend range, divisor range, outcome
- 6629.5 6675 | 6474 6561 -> 0.98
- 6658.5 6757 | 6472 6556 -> 0.97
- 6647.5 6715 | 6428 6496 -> 0.97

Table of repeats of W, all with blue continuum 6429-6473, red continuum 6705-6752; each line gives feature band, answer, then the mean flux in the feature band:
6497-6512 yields -0.1 angstrom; 37.3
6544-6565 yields 1.2 angstrom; 34.7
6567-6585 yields 0.5 angstrom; 35.6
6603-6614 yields 0.0 angstrom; 36.5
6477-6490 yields 0.0 angstrom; 37.3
